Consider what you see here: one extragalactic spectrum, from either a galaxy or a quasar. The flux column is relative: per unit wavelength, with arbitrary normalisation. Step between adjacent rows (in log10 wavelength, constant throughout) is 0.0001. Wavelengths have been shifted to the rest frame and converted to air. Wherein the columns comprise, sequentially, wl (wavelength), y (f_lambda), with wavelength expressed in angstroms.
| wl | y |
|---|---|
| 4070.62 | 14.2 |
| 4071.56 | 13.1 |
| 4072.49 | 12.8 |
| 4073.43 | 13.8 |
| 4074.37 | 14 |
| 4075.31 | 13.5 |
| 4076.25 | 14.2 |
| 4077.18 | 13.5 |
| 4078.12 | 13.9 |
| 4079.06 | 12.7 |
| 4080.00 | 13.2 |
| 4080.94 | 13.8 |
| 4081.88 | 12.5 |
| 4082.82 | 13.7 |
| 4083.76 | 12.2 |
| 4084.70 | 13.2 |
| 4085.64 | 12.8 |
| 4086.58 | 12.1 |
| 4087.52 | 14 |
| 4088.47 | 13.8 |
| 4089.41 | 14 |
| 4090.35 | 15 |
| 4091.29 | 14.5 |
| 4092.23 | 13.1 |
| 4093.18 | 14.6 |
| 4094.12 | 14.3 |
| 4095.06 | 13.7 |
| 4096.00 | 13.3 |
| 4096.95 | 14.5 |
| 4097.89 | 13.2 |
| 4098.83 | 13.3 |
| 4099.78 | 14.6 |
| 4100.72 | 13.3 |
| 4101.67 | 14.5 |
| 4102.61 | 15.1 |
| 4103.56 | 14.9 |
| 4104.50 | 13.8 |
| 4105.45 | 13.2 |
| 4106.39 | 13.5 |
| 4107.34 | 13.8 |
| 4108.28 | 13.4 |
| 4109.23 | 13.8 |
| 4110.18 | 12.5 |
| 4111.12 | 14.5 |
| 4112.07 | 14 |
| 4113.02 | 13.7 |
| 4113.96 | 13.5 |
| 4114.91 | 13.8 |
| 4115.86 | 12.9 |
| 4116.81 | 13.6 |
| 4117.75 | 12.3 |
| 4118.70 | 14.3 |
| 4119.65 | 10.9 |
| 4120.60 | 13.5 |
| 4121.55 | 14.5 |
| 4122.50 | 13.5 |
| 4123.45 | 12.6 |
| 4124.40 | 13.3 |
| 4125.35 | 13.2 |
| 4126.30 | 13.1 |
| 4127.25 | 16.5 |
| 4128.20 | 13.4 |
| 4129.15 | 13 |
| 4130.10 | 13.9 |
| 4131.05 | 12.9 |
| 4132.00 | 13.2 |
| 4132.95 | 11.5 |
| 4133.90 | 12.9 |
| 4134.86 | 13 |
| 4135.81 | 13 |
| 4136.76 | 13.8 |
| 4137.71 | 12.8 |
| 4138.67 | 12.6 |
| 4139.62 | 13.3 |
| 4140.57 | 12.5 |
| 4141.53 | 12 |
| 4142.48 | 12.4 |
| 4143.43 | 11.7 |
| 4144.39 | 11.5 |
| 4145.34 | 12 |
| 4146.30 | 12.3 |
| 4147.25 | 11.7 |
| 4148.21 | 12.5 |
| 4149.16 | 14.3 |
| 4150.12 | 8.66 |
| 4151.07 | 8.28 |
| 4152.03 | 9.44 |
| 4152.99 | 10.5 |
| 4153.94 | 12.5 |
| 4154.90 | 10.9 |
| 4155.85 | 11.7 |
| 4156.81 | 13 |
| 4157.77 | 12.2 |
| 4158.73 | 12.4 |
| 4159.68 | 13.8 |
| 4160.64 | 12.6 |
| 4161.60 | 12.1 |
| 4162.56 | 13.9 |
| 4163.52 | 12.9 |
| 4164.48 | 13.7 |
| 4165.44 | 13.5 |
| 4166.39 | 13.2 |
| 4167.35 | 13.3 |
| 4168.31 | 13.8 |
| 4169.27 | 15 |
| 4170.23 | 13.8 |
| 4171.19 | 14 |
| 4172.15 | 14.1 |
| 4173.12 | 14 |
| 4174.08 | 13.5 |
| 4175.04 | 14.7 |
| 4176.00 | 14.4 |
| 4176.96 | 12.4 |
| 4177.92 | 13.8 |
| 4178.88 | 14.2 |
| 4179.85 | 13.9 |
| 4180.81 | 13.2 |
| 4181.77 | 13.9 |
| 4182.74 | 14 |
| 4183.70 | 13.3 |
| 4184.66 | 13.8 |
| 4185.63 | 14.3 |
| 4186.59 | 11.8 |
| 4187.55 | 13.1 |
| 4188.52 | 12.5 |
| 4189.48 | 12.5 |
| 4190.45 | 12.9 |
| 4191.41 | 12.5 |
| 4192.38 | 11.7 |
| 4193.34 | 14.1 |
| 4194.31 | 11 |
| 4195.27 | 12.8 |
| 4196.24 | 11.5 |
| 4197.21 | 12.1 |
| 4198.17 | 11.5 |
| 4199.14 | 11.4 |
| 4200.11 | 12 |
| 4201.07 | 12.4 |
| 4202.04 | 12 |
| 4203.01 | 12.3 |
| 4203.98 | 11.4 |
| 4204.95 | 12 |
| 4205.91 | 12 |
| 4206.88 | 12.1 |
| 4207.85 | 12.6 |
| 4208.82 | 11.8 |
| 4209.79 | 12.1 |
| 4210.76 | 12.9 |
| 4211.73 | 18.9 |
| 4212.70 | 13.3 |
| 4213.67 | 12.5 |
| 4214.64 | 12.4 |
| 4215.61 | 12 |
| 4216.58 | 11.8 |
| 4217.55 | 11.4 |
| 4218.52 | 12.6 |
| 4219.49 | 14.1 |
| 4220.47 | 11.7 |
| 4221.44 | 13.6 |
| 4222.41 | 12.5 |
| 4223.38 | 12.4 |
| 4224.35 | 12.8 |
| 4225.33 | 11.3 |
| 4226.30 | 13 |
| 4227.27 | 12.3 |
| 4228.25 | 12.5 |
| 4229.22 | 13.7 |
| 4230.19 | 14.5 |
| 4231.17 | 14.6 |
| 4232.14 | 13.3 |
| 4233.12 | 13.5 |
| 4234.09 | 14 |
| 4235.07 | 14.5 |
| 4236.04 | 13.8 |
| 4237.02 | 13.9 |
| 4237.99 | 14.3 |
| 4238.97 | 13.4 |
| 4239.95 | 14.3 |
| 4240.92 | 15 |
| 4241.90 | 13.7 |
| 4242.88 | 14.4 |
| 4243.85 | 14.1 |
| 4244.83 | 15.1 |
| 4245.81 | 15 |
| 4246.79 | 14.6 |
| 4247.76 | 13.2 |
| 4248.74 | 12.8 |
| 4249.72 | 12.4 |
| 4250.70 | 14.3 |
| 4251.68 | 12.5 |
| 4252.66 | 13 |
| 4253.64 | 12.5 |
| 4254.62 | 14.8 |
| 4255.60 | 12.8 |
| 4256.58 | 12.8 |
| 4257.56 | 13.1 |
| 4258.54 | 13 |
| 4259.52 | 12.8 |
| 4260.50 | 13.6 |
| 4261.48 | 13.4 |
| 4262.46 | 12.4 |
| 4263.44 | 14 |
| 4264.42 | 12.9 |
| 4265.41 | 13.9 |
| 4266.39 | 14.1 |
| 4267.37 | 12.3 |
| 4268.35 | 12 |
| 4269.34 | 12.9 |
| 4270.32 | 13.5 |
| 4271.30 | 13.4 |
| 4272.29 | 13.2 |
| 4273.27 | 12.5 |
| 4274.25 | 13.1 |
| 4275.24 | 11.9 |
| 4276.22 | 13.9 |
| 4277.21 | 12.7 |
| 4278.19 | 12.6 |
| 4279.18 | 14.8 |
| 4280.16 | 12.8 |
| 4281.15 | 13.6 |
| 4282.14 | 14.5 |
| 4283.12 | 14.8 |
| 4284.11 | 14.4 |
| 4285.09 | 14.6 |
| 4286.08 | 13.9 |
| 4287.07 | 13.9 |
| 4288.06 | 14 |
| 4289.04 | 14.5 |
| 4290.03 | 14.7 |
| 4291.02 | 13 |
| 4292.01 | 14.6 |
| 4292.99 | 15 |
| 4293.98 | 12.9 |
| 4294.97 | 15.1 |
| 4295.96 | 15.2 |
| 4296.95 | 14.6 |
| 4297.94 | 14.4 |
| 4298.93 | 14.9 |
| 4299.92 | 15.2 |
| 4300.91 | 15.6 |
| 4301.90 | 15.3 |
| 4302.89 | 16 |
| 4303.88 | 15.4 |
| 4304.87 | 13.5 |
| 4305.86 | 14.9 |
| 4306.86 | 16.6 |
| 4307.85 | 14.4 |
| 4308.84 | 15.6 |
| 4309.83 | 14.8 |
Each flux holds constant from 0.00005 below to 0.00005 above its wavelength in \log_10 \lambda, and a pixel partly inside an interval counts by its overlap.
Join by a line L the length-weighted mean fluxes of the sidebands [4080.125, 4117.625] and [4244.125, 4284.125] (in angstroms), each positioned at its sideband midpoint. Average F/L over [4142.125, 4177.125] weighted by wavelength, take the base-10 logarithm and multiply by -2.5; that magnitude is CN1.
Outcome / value 0.08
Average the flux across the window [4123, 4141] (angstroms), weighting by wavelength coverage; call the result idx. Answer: 13.2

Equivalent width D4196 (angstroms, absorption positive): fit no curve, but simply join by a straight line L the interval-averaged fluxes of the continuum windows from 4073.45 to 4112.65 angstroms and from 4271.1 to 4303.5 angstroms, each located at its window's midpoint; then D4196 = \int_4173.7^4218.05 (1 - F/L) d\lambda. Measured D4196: 3.6 angstroms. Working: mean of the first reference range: 13.7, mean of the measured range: 12.8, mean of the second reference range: 14.1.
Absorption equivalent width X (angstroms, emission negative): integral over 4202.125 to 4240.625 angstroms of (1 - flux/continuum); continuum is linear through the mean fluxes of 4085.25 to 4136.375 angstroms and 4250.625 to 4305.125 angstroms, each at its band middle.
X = 1.9 angstroms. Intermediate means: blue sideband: 13.6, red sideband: 13.8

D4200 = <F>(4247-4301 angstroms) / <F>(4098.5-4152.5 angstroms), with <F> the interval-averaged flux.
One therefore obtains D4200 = 1.05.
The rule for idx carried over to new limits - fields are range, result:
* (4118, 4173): 12.8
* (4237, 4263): 13.6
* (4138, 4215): 12.7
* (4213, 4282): 13.3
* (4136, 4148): 12.4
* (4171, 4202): 13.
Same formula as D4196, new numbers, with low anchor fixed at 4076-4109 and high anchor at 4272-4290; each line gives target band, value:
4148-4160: 1.9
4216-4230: 1.1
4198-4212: 1.3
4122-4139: 0.6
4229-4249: -0.6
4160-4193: 0.6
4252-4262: 0.4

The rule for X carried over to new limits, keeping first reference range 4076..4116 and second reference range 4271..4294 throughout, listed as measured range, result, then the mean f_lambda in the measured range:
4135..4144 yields 0.7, 12.7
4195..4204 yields 1.2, 11.9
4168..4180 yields -0.2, 14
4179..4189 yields 0.2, 13.4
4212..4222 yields 0.8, 12.7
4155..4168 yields 0.8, 12.9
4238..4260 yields 0.2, 13.6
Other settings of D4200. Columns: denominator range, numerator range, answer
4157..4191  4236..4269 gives 1.01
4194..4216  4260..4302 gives 1.11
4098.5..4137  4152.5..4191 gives 0.98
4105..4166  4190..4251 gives 1.02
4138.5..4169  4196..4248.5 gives 1.07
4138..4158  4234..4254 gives 1.18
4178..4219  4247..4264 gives 1.04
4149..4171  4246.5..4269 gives 1.06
